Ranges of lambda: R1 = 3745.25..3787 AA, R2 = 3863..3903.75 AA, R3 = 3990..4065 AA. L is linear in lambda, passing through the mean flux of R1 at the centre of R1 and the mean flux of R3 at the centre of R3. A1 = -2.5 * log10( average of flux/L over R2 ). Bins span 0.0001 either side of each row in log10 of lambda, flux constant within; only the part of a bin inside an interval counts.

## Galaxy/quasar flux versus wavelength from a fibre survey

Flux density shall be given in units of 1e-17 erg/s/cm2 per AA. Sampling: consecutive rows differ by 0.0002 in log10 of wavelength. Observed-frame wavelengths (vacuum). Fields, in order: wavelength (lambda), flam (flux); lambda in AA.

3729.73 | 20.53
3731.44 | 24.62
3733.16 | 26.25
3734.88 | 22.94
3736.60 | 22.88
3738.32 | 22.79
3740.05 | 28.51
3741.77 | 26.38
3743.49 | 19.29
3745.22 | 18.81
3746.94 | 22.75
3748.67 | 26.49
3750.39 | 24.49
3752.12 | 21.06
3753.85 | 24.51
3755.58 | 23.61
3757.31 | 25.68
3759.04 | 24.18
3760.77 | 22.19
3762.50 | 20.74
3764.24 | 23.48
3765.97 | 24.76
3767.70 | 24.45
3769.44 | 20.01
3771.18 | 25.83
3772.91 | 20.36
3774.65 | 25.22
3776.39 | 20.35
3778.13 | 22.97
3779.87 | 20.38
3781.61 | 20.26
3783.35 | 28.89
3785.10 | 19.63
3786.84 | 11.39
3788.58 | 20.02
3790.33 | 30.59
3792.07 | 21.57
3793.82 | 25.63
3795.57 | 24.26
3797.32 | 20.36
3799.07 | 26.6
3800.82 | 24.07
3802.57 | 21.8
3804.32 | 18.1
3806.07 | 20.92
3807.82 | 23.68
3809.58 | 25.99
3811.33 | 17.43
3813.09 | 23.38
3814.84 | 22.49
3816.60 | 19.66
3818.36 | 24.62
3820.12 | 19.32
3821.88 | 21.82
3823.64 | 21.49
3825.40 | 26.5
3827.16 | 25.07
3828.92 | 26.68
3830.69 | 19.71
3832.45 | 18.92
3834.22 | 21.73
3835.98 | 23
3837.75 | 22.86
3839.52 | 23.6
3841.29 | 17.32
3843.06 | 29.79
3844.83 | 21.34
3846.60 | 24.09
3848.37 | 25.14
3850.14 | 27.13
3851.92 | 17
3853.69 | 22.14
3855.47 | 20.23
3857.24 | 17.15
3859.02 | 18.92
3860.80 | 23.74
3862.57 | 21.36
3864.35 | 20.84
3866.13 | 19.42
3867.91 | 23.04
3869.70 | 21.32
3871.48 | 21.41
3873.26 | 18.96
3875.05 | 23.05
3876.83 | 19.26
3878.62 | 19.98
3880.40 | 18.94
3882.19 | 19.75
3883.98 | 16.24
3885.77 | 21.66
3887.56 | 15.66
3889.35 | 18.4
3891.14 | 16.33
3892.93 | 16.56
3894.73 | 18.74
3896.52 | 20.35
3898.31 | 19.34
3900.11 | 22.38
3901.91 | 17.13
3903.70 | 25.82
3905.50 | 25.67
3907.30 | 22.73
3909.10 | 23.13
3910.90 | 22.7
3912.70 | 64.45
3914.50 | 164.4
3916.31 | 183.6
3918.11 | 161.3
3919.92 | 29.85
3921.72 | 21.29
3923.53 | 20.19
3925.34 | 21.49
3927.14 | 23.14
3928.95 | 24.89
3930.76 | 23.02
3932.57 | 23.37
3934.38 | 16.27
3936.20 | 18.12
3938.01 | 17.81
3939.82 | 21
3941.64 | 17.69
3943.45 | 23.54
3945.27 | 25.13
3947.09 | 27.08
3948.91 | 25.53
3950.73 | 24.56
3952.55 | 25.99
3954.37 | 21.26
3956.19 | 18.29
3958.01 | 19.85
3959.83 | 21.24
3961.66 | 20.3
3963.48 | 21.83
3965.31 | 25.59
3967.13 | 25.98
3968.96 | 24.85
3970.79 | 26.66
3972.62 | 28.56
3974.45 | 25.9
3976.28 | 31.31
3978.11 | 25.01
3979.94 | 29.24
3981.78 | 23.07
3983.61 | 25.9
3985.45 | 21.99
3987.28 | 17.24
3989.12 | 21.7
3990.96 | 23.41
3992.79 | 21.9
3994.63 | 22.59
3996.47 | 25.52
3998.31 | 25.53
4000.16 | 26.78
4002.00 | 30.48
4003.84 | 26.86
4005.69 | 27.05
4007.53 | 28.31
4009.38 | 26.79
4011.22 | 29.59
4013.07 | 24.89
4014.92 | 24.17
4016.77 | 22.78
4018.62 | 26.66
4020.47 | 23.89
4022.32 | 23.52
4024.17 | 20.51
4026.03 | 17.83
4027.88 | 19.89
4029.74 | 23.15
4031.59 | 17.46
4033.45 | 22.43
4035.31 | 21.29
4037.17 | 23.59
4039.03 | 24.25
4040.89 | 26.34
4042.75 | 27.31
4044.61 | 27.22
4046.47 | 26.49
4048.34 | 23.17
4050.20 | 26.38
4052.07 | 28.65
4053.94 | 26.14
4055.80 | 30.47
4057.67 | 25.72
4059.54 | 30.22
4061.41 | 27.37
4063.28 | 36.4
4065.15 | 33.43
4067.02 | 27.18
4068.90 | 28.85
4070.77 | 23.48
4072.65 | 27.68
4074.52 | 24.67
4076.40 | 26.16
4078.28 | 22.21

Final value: 0.21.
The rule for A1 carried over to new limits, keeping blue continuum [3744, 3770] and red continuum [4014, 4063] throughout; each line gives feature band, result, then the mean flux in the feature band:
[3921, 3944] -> 0.16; 20.9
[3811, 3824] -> 0.10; 21.4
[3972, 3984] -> -0.11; 27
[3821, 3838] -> 0.04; 22.8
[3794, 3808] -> 0.04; 22.6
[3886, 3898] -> 0.31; 18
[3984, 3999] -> 0.09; 22.6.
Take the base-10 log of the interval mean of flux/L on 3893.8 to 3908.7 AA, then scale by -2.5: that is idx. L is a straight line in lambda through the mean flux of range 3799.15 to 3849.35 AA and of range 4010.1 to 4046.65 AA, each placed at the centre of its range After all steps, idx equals 0.07 mag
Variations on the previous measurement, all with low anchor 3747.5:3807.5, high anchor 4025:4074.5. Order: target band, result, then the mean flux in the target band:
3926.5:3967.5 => 0.12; 22.2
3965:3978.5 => -0.08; 26.9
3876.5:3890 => 0.27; 18.7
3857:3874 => 0.15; 20.8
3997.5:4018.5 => -0.05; 26.7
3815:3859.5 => 0.06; 22.2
